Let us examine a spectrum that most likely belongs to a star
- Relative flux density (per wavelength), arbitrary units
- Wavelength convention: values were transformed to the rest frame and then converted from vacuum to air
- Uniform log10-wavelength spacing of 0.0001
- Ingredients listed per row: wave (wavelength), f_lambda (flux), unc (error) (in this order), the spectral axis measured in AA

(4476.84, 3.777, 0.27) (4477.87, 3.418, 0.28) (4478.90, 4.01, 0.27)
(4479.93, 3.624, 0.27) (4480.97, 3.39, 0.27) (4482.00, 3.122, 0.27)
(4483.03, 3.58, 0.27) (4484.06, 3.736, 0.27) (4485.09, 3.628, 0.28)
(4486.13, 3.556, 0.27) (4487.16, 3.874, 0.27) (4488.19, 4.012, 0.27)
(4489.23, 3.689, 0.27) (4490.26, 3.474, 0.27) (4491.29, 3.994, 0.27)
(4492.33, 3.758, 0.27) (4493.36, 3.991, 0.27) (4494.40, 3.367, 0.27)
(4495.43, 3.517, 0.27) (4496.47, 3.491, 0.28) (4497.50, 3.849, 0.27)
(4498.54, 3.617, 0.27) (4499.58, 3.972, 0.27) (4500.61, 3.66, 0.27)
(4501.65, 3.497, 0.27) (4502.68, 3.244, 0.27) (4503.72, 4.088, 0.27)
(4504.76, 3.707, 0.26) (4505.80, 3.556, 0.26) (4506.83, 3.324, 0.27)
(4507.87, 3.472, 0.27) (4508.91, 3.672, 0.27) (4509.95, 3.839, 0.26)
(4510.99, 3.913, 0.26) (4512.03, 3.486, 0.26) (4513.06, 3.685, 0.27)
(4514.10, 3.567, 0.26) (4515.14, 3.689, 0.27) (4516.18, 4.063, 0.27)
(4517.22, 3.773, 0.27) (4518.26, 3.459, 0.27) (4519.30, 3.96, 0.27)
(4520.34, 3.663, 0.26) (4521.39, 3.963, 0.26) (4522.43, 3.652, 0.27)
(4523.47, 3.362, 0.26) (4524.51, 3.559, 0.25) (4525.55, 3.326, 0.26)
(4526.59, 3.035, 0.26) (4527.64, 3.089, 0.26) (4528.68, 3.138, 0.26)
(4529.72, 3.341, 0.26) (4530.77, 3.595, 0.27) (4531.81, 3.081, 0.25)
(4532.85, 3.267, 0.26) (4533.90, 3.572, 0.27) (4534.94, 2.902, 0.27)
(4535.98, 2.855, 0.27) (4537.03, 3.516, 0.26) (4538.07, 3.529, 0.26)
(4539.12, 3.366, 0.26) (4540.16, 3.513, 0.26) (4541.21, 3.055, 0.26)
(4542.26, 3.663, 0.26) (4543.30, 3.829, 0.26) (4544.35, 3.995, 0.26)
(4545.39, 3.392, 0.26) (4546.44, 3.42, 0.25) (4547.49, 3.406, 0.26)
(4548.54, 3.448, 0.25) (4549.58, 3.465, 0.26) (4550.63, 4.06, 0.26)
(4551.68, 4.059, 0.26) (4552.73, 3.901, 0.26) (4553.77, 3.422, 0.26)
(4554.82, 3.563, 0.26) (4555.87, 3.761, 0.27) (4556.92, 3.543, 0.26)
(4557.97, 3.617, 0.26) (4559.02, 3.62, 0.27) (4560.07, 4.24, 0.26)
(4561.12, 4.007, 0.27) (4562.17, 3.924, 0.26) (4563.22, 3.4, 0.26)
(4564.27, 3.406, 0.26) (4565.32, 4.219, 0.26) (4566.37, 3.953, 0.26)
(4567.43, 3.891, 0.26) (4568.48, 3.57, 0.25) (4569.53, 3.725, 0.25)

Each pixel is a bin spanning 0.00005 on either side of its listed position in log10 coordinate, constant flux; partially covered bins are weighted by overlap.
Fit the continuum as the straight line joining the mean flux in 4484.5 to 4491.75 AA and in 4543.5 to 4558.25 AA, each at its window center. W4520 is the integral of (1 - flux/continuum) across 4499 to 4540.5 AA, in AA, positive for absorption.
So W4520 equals 2.0 AA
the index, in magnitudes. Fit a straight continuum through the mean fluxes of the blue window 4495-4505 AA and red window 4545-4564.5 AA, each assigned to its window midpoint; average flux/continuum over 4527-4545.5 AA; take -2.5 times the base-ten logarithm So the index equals 0.09 mag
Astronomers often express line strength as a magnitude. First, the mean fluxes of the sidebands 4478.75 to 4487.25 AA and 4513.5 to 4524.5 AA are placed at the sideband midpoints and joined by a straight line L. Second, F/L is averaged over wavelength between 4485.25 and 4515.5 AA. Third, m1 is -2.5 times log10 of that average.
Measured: -0.01 mag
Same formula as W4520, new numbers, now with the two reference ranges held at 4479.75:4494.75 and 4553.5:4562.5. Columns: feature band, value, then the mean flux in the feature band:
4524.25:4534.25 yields 1.1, 3.29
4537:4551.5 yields 0.7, 3.56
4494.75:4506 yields 0.1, 3.65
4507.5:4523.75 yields -0.1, 3.71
